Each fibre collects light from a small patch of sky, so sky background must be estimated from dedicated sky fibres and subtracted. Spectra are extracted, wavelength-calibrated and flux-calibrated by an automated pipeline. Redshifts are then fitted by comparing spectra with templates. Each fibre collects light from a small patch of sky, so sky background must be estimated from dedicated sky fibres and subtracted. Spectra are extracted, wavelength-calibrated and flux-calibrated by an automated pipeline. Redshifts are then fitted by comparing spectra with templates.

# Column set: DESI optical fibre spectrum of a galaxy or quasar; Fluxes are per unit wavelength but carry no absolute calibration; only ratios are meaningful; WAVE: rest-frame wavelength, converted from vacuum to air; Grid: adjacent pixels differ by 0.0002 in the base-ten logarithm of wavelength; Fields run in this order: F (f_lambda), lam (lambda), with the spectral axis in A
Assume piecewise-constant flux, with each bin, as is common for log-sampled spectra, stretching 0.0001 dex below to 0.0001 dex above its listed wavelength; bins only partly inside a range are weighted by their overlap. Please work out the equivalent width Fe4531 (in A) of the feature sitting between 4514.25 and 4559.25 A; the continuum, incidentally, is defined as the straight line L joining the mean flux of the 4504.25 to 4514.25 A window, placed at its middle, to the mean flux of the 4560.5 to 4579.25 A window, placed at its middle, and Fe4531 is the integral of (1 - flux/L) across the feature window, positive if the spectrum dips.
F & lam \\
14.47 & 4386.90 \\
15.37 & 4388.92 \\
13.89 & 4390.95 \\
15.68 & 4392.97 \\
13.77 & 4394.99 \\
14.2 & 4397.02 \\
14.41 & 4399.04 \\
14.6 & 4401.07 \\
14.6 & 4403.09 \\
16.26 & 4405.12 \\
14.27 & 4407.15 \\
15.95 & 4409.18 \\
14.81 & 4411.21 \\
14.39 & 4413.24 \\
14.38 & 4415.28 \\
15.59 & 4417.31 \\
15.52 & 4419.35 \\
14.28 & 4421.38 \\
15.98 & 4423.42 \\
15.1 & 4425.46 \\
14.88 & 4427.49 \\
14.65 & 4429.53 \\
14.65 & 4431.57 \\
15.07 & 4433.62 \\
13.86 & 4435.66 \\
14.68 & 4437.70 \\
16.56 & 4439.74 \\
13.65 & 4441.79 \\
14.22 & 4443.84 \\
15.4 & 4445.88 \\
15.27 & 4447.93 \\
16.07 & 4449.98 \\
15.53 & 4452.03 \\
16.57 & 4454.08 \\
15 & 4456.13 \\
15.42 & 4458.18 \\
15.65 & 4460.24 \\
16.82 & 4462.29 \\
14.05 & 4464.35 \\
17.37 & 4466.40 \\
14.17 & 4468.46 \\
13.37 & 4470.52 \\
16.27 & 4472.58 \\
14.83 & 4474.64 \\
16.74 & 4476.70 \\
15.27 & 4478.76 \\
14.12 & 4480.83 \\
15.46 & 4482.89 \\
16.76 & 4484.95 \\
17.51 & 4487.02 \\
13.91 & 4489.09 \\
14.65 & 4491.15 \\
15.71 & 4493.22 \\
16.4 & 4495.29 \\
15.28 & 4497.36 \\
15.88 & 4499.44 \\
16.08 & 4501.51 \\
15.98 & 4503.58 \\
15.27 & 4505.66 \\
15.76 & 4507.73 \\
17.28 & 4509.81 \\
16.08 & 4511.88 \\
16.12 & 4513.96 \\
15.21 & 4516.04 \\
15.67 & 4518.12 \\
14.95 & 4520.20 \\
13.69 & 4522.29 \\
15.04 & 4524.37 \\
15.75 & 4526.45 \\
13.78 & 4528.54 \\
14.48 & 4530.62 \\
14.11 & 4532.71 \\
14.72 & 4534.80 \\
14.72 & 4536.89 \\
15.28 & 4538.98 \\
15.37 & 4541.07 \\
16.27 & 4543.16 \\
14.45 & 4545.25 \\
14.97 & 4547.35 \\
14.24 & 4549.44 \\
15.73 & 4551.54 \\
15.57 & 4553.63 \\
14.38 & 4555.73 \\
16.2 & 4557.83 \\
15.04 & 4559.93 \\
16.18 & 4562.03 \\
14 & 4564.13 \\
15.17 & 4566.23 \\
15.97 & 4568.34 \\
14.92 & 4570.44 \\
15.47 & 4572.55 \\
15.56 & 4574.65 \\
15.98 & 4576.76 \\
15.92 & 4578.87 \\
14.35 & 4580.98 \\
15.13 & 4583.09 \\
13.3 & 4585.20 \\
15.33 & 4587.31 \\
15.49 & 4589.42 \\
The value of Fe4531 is 2.3 A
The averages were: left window 16.1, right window 15.4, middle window 15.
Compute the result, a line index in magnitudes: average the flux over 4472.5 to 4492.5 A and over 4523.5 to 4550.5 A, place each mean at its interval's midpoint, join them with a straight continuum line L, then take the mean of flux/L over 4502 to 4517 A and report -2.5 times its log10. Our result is -0.054 mag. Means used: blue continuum 15.5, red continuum 14.9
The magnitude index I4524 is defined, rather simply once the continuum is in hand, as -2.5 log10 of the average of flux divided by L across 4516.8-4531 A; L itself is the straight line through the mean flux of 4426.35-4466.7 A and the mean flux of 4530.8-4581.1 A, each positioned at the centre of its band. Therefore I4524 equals 0.030 mag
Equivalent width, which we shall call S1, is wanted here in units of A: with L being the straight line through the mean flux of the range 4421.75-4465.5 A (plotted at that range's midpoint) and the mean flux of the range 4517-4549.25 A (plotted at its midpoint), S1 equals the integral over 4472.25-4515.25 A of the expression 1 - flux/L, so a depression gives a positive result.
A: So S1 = -2.2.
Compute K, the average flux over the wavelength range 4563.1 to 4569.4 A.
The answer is 15.1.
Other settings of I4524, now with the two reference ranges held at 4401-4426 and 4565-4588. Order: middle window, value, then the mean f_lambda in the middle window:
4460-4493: -0.02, 15.4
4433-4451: 0.01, 15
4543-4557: 0.01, 15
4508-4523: -0.03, 15.6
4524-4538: 0.04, 14.6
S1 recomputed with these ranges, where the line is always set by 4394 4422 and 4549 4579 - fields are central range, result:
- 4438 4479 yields -1.2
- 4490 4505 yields -0.6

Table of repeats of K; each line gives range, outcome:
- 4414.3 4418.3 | 15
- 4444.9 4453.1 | 15.6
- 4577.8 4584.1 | 15.1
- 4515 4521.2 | 15.3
